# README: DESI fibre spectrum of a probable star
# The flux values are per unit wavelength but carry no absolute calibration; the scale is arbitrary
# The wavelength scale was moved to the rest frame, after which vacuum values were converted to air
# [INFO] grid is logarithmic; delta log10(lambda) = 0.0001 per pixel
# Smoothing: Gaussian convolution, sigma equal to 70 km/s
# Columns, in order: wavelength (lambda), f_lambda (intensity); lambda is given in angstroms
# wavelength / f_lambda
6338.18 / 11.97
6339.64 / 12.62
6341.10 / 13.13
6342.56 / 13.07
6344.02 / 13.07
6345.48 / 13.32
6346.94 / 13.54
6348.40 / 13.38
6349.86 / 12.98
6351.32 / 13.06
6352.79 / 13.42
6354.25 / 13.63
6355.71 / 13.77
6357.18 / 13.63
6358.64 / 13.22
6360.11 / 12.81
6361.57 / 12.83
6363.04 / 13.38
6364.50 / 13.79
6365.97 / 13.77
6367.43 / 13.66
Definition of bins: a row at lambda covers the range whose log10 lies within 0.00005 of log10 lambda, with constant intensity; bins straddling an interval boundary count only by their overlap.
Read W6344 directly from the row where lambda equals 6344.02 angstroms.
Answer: 13.07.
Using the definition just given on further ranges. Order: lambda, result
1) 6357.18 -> 13.63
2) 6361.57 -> 12.83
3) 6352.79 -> 13.42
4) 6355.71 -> 13.77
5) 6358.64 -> 13.22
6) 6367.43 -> 13.66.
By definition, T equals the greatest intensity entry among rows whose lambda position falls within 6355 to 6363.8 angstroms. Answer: 13.77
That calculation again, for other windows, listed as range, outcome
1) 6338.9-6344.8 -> 13.13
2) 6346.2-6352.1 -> 13.54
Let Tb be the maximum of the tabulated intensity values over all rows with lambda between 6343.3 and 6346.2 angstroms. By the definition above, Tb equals 13.32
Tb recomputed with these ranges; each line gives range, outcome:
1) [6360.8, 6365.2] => 13.79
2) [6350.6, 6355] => 13.63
